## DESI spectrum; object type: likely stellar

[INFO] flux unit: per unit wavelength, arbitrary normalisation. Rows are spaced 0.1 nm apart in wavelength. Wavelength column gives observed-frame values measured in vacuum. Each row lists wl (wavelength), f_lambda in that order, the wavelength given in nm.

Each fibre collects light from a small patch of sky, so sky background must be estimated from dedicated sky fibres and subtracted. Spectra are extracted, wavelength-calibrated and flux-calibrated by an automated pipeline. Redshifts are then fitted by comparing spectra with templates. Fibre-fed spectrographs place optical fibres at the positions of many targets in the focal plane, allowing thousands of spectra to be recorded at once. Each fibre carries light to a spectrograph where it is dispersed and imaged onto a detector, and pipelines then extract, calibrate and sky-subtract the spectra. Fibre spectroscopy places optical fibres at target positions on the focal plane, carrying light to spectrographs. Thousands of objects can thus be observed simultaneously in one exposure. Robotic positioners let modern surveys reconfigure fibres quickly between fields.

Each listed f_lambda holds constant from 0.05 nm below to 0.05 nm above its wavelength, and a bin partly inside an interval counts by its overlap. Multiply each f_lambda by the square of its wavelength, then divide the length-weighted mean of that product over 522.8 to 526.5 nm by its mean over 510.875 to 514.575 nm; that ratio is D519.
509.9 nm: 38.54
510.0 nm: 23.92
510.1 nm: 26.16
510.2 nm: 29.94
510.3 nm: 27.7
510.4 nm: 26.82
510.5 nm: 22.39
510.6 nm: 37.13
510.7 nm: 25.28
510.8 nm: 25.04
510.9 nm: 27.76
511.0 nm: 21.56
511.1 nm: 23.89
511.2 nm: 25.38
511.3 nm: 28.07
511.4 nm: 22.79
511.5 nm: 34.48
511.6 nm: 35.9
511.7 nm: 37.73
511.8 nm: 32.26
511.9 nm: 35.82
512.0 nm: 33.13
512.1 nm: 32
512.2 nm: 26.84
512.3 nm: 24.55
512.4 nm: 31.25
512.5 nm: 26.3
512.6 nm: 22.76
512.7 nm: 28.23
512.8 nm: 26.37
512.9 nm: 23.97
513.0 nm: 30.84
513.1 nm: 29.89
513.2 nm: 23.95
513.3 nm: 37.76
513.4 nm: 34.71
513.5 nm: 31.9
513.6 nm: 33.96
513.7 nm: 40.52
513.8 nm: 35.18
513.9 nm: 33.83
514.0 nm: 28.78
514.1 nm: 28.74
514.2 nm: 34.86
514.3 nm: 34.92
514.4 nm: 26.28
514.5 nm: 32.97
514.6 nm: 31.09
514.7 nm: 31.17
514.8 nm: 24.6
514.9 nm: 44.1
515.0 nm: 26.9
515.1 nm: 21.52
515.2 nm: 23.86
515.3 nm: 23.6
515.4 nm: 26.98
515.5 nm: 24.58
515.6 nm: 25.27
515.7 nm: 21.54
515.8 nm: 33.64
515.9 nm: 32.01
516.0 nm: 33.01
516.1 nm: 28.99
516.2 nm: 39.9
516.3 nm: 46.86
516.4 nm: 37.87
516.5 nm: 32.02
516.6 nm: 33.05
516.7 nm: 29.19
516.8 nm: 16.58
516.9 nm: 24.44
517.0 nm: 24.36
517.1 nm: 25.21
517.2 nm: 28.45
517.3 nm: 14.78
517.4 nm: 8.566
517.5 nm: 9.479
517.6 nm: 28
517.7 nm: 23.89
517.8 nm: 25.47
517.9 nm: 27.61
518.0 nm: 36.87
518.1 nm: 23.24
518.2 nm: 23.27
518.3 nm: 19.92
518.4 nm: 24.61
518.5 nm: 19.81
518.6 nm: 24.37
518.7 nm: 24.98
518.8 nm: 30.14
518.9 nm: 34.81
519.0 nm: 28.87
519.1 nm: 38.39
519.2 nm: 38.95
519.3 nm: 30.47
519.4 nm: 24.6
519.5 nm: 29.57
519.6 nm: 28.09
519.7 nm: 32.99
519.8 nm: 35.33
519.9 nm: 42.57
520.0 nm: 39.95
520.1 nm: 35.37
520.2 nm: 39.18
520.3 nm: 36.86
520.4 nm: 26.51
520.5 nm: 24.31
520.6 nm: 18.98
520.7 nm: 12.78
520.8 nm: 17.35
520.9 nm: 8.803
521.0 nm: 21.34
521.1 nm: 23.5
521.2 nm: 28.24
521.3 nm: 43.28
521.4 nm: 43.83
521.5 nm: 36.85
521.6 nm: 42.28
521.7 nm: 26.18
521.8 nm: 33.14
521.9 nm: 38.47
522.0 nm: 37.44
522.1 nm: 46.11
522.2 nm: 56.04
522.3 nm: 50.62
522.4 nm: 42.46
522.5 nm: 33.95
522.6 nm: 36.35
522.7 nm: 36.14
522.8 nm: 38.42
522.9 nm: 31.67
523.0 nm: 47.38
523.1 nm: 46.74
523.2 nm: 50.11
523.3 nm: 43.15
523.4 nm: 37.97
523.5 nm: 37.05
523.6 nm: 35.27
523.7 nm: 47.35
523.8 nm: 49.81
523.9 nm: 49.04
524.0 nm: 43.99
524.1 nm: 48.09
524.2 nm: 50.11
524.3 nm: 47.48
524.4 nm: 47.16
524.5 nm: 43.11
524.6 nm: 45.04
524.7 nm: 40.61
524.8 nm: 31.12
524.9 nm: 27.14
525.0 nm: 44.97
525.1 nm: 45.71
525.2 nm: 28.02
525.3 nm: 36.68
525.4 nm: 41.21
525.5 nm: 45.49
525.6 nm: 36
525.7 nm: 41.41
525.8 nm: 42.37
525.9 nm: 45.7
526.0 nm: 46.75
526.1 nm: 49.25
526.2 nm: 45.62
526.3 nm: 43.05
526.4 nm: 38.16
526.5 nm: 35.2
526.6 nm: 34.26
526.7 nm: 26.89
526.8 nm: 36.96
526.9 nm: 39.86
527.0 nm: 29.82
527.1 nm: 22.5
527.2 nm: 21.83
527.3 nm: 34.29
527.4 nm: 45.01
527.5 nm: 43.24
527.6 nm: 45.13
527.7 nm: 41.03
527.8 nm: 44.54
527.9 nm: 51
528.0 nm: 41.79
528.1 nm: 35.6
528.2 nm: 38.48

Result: 1.5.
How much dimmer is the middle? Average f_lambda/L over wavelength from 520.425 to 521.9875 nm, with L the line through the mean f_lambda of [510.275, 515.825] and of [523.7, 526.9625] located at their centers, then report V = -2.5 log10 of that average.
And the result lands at 0.31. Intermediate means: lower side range 29.3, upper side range 41.5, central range 28.2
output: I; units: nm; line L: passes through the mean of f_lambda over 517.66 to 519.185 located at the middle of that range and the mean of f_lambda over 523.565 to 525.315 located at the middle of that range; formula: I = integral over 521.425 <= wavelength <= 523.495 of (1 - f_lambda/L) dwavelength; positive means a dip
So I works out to -0.17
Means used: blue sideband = 27.4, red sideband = 42.4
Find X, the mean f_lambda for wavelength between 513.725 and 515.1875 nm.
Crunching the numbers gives 31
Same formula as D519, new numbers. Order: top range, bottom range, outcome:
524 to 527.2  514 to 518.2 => 1.47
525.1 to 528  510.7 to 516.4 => 1.37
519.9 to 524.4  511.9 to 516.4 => 1.27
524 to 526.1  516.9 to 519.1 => 1.76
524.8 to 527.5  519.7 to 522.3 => 1.17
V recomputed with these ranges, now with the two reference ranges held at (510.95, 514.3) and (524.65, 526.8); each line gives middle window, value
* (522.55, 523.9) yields -0.11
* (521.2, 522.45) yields -0.12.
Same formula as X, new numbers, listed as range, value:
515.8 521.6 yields 28.6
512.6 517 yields 30.3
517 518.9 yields 23.6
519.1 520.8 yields 30.8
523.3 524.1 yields 43.3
